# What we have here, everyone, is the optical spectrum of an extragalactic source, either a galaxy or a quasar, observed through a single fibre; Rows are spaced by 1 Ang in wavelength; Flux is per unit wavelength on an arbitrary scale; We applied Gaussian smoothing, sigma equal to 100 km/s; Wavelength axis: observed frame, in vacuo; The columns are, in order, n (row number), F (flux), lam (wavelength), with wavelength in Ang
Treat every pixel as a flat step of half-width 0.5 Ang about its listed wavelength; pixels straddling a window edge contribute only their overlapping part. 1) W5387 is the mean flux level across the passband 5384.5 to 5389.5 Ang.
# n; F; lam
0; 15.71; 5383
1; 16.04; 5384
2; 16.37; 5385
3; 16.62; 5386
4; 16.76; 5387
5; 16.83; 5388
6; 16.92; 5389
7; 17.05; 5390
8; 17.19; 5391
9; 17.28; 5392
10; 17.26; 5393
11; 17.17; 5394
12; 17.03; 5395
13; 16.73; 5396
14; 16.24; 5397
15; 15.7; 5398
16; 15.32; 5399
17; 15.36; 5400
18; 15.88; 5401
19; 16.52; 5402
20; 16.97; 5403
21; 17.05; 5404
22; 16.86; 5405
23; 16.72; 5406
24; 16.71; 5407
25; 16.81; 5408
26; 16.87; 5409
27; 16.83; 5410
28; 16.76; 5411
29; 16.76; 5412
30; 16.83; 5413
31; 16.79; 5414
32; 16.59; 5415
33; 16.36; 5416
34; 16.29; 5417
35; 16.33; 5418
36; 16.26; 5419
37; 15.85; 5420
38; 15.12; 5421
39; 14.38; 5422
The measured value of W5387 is 16.7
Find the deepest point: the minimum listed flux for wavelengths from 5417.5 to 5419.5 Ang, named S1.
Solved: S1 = 16.26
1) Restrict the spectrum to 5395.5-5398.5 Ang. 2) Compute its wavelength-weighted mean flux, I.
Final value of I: 16.2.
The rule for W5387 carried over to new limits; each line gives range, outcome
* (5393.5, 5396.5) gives 17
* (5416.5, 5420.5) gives 16.2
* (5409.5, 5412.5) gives 16.8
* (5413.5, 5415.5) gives 16.7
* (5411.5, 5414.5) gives 16.8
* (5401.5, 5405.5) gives 16.8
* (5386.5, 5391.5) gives 16.9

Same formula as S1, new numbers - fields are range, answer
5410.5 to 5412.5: 16.76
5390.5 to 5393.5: 17.19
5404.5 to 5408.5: 16.71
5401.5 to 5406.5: 16.52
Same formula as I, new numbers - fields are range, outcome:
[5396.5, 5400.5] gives 15.7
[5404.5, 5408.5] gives 16.8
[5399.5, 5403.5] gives 16.2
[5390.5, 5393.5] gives 17.2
